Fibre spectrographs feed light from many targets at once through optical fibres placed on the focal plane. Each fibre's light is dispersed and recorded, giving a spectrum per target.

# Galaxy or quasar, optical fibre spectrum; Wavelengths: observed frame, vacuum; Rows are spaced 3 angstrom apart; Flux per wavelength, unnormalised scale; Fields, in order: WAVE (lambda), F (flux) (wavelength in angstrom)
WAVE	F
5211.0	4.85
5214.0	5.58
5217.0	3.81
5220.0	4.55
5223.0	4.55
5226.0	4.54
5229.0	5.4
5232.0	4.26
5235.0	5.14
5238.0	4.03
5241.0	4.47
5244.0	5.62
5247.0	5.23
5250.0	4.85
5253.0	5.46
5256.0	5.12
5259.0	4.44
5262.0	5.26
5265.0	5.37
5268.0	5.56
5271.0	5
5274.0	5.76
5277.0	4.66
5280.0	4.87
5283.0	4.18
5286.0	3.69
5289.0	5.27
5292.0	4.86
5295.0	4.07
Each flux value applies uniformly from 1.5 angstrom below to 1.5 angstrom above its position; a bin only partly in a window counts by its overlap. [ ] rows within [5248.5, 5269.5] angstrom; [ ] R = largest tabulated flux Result 5.56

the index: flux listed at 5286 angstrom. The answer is 3.69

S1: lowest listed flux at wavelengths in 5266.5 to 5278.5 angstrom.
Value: 4.66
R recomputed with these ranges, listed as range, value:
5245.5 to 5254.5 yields 5.46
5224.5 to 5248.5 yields 5.62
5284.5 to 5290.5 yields 5.27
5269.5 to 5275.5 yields 5.76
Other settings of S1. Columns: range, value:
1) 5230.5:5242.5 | 4.03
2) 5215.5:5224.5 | 3.81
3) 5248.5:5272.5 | 4.44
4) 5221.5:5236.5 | 4.26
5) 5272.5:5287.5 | 3.69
